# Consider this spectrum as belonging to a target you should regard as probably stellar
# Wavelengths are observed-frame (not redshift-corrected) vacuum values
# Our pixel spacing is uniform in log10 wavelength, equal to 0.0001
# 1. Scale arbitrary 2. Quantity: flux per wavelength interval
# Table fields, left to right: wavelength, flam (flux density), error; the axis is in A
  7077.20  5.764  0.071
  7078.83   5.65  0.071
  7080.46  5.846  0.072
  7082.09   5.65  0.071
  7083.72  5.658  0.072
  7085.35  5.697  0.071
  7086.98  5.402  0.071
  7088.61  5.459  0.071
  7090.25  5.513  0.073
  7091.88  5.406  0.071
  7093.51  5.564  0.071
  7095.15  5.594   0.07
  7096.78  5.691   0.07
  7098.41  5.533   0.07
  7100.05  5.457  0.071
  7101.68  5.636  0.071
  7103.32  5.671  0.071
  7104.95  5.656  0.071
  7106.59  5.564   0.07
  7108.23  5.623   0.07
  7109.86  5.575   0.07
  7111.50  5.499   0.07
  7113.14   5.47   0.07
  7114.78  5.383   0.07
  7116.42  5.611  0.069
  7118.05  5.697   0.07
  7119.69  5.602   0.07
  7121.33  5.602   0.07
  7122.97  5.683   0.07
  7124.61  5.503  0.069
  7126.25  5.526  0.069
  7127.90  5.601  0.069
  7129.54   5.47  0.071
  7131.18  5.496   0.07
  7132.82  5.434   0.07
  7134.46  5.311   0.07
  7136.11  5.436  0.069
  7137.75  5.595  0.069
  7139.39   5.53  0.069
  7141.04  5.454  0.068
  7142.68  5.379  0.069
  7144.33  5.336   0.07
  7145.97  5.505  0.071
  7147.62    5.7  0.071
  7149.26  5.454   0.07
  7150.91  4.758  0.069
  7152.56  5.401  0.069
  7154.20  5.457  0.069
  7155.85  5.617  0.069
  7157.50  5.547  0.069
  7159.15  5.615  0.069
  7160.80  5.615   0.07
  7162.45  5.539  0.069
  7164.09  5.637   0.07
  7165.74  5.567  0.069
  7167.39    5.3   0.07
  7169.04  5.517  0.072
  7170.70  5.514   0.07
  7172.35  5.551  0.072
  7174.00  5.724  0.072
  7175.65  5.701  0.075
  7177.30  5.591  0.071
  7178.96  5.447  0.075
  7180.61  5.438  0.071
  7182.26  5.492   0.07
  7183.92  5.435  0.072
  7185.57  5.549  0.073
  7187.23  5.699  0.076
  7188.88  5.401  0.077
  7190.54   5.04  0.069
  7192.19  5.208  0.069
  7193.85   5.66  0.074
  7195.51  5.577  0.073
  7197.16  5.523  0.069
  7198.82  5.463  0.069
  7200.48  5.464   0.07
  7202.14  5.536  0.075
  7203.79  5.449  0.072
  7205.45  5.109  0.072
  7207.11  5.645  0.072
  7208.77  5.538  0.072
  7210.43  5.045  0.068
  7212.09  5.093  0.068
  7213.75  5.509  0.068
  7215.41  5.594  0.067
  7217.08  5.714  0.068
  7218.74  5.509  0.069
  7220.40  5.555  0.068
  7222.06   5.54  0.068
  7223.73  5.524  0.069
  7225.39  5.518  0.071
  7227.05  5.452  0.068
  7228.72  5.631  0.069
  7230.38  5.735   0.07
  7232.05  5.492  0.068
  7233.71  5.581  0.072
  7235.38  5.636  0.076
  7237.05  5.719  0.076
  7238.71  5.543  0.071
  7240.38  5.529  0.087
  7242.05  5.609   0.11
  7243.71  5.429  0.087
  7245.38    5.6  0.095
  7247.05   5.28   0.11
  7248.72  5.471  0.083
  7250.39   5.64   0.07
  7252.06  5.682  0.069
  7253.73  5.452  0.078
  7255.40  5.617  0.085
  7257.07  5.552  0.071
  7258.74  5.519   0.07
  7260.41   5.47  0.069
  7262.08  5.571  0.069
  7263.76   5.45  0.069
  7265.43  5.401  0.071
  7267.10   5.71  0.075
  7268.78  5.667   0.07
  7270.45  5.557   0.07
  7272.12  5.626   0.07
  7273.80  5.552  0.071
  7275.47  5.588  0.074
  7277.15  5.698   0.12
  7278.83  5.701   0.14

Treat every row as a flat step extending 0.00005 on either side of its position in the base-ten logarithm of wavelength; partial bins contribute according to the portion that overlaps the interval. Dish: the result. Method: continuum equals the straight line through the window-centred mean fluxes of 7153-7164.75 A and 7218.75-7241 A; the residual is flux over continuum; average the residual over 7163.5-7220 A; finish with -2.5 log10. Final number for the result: 0.02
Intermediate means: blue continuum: 5.57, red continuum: 5.57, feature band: 5.48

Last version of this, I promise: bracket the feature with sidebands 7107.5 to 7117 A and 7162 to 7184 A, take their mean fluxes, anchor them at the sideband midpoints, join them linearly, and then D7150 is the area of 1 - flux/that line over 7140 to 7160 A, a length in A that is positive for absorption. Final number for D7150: 0.3 A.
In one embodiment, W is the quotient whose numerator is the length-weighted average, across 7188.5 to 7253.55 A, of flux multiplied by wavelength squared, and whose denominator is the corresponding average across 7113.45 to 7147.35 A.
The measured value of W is 1.02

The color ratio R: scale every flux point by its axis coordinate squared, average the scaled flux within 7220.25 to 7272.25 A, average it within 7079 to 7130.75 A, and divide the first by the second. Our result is 1.04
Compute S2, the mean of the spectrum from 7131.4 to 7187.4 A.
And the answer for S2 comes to 5.49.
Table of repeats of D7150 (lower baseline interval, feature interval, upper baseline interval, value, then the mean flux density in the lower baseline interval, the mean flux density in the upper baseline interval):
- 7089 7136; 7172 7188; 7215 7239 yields 0.01 A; 5.55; 5.58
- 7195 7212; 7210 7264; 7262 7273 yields -0.31 A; 5.42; 5.57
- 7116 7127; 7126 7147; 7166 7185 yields 0.44 A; 5.61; 5.52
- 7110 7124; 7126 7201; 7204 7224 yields 0.33 A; 5.57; 5.44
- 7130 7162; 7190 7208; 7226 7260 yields 0.26 A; 5.46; 5.56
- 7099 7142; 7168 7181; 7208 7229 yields -0.13 A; 5.54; 5.47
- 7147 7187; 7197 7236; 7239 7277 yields 0.26 A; 5.51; 5.55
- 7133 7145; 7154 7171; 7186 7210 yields -0.32 A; 5.43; 5.45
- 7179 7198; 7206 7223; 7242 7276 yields 0.06 A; 5.46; 5.54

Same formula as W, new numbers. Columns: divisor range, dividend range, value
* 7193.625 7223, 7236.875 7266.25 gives 1.02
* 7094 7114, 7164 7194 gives 1.01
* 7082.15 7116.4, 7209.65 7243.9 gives 1.03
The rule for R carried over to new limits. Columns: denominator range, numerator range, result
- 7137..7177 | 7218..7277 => 1.04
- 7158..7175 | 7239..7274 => 1.02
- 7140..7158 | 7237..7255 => 1.05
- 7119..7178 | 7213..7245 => 1.03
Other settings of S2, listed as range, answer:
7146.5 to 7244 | 5.5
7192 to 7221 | 5.46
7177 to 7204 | 5.47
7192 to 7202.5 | 5.5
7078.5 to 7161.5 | 5.53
